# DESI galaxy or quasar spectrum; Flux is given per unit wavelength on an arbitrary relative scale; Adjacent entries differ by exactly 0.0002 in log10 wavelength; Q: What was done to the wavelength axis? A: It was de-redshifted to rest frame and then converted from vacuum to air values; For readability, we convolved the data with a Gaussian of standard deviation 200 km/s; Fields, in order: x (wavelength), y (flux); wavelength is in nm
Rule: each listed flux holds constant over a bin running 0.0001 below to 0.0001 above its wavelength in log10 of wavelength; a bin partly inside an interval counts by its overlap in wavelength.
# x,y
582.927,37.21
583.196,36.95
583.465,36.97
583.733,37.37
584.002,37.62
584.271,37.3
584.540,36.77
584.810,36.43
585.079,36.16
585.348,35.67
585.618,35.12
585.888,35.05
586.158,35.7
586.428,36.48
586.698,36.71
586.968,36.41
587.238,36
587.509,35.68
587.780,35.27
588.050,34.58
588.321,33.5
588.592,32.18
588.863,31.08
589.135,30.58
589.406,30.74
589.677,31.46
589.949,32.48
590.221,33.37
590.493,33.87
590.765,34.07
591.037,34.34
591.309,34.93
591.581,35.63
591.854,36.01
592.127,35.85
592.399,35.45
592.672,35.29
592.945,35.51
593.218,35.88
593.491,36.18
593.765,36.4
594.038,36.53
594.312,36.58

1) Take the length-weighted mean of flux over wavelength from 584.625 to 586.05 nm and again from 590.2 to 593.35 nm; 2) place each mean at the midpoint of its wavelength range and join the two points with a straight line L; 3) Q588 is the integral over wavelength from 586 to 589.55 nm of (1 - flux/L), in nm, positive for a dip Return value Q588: 0.13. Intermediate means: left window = 35.7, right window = 35.1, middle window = 34.2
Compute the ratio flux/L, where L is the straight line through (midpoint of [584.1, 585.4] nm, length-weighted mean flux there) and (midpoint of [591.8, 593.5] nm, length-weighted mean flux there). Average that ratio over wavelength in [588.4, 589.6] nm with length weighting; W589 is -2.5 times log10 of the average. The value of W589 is 0.16 mag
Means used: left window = 36.6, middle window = 31.3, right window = 35.7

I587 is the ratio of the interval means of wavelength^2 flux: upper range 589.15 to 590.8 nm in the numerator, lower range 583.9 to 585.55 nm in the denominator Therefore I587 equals 0.90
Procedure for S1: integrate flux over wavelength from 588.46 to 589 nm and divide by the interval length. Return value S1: 31.6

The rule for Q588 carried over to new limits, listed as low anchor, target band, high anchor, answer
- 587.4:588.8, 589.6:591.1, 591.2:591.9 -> 0.073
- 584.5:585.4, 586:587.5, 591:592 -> -0.008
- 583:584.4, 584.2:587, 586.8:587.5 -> 0.038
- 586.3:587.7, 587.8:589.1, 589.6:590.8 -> 0.071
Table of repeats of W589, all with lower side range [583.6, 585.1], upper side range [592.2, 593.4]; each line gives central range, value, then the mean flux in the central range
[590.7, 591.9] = 0.03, 35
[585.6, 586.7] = 0.03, 35.8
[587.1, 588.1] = 0.03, 35.5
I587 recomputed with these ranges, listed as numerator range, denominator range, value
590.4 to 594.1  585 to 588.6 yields 1.02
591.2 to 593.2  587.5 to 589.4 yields 1.09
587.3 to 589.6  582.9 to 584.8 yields 0.90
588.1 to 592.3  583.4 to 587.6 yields 0.93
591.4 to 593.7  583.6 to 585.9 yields 1.01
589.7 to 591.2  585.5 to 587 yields 0.95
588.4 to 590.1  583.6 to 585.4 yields 0.87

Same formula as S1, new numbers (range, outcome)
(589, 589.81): 31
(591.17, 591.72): 35.3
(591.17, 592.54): 35.6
